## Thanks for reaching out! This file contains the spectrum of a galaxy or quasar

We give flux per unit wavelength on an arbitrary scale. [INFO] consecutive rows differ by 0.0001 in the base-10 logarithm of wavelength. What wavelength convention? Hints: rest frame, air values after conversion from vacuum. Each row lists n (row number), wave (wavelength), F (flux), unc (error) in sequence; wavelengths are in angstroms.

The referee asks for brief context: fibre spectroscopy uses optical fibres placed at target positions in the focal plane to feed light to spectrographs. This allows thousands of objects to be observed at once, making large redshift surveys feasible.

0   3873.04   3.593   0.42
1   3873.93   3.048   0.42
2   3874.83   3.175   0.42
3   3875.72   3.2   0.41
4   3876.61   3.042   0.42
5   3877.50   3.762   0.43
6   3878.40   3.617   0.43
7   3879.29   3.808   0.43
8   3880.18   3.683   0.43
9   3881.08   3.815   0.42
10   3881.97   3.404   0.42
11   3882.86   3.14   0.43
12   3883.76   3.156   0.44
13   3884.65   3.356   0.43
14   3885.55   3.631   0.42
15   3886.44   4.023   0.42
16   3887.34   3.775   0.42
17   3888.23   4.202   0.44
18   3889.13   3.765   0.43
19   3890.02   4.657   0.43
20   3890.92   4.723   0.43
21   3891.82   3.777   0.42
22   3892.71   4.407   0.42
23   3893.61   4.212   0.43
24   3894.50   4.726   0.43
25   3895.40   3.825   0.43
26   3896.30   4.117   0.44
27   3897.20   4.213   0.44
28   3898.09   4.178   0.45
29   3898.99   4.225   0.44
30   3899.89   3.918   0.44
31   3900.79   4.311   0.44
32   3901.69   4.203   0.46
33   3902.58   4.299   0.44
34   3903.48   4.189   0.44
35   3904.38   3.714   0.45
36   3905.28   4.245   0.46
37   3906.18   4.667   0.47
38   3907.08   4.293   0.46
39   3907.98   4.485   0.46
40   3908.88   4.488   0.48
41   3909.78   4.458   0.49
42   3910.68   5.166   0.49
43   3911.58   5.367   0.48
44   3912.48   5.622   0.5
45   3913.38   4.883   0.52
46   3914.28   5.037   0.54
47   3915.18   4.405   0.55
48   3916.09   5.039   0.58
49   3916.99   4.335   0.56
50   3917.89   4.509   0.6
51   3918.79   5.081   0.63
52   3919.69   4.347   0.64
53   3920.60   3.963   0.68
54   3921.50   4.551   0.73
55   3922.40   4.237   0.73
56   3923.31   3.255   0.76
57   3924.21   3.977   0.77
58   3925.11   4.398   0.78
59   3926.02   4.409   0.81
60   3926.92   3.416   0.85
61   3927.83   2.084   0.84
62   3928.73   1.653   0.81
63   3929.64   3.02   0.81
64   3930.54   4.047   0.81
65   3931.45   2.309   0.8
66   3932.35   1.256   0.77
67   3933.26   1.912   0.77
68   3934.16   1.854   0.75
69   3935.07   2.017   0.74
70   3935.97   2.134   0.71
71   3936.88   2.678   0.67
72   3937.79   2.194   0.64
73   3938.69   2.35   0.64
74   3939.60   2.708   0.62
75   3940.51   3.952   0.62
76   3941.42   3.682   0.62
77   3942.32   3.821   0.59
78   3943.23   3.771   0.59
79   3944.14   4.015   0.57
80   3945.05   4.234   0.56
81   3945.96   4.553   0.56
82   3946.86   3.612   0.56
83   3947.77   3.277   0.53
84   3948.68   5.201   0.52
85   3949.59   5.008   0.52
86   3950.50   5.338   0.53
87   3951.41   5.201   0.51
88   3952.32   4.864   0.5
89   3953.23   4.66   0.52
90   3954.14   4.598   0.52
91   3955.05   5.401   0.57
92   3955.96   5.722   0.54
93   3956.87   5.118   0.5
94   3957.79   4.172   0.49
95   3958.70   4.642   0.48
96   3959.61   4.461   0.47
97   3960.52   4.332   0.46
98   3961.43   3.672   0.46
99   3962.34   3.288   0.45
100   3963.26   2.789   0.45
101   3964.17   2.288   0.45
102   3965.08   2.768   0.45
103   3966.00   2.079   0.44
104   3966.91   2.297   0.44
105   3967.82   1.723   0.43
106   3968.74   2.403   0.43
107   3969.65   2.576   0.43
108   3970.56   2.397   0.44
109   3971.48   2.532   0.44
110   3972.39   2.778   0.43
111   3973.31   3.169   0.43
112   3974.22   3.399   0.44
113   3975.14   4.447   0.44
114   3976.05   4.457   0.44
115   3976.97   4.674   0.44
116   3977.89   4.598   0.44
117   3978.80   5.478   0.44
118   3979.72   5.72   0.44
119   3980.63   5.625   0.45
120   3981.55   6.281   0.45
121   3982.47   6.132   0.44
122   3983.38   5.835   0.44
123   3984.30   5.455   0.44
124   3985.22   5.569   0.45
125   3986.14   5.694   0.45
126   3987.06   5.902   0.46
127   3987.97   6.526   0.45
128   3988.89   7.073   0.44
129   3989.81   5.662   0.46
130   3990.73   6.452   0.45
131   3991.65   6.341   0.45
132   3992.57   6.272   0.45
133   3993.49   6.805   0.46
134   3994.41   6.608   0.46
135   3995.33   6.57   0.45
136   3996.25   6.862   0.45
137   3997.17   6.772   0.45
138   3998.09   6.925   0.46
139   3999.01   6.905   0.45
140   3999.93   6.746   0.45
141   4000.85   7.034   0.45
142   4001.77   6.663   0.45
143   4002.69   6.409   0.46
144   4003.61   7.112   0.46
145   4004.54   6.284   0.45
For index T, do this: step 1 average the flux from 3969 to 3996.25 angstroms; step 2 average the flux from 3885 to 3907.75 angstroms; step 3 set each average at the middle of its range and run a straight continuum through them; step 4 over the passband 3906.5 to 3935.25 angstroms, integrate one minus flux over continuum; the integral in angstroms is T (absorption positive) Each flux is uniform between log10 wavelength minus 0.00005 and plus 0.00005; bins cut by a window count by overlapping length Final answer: 3.6 angstroms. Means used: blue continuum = 4.17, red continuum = 5.22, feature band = 3.89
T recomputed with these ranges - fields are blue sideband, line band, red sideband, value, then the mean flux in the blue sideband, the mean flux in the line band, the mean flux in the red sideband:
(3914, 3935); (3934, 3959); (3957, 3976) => -4.74 angstroms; 3.57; 3.98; 3.17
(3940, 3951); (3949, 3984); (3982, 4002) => 6.84 angstroms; 4.2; 4.14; 6.4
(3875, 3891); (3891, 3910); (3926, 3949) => -4.21 angstroms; 3.68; 4.24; 3.05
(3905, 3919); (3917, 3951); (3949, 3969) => 6.85 angstroms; 4.76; 3.5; 3.97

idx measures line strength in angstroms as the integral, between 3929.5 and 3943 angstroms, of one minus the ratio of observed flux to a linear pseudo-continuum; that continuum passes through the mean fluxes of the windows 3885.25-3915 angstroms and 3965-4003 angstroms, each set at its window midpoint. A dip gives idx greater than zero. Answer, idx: 5.9 angstroms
